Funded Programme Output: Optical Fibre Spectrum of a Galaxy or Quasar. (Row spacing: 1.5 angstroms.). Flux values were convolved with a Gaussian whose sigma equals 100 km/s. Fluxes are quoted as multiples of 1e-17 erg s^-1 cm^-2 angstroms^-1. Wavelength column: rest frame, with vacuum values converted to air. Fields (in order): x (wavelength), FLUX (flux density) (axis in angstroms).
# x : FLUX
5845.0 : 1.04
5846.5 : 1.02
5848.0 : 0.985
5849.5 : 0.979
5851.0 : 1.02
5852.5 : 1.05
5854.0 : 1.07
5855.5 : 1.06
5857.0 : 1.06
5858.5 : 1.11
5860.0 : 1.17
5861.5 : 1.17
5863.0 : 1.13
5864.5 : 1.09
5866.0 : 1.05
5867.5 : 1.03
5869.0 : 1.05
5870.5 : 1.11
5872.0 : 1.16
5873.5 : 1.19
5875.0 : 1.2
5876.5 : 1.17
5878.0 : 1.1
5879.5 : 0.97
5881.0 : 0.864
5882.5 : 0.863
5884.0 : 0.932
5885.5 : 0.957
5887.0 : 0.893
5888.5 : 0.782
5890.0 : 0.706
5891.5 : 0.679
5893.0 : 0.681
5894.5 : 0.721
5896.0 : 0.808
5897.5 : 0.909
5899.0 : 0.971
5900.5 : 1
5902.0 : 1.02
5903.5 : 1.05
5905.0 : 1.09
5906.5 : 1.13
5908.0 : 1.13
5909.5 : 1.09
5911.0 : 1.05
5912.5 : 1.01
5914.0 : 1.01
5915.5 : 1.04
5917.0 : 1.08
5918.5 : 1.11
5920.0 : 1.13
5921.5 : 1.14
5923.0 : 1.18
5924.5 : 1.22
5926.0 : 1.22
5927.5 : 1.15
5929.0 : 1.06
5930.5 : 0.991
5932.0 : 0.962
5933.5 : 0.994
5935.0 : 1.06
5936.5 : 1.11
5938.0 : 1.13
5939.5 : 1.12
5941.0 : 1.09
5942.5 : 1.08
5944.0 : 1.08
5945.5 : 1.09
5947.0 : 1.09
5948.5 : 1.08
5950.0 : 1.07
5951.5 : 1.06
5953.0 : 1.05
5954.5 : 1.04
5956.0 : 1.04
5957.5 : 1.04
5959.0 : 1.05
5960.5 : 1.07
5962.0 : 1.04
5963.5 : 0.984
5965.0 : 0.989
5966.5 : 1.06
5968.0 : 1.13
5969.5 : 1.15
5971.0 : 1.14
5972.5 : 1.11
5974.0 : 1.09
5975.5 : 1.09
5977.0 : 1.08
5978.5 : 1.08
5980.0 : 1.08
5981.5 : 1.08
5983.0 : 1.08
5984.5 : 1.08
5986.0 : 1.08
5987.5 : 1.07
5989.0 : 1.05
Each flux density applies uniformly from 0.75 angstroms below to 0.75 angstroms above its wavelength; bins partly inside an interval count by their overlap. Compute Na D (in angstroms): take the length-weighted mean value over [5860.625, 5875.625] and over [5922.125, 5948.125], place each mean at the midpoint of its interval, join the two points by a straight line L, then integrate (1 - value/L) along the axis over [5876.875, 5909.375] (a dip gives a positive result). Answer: 5.45 angstroms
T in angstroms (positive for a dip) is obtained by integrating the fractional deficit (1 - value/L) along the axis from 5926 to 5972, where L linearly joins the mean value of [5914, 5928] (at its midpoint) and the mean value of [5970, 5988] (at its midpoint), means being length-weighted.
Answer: 1.8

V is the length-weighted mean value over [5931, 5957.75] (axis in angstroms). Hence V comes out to 1.07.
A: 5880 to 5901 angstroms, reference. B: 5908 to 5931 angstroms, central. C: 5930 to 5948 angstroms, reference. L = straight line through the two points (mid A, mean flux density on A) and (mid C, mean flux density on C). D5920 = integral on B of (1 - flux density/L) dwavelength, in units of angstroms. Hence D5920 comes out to -2.9 angstroms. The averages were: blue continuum 0.84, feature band 1.1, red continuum 1.07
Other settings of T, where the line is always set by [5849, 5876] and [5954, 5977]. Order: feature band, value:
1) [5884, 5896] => 3.3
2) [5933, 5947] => -0.1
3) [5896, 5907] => 0.8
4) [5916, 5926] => -0.6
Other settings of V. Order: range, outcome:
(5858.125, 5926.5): 1.02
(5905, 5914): 1.08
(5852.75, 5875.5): 1.11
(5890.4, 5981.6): 1.05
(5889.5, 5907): 0.896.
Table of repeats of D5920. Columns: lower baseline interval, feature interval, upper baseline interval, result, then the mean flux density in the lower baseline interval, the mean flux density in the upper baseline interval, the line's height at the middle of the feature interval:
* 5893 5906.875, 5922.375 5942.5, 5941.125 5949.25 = -1.0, 0.947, 1.08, 1.05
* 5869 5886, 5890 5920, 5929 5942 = 2.2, 1.05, 1.06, 1.05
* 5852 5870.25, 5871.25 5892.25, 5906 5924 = 2.5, 1.09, 1.09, 1.09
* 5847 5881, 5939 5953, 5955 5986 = -0.1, 1.08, 1.07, 1.08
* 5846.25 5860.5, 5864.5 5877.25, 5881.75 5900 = -2.3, 1.05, 0.828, 0.947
